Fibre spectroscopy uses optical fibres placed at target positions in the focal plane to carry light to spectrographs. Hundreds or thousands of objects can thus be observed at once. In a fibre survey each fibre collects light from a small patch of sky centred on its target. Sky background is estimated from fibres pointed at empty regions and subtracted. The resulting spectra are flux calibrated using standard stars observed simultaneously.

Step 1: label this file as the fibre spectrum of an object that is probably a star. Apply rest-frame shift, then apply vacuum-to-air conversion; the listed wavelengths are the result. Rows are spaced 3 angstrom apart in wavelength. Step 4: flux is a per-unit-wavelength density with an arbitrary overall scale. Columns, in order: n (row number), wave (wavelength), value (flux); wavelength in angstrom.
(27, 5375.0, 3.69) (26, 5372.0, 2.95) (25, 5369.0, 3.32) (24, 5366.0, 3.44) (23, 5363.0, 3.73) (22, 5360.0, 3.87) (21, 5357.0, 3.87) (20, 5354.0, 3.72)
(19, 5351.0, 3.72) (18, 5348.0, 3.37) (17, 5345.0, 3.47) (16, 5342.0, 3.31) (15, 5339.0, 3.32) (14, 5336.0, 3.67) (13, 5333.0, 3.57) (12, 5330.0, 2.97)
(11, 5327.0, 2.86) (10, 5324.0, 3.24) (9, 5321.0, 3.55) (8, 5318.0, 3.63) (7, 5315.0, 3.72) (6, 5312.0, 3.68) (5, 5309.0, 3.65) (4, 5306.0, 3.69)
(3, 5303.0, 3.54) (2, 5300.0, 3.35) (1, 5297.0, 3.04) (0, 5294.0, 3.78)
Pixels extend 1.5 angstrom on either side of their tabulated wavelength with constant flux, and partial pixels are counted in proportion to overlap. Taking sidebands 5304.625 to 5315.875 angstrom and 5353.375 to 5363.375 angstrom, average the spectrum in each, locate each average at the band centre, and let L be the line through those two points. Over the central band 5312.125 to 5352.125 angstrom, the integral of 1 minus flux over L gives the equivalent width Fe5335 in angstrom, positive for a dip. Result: 3.4 angstrom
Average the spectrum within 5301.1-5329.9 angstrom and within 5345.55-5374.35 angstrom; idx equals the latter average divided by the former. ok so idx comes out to 1.0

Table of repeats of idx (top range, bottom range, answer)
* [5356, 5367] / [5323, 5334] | 1.19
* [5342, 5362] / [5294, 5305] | 1.07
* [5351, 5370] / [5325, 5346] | 1.11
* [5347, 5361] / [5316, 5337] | 1.11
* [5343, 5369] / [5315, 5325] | 1.03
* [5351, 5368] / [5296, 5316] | 1.05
